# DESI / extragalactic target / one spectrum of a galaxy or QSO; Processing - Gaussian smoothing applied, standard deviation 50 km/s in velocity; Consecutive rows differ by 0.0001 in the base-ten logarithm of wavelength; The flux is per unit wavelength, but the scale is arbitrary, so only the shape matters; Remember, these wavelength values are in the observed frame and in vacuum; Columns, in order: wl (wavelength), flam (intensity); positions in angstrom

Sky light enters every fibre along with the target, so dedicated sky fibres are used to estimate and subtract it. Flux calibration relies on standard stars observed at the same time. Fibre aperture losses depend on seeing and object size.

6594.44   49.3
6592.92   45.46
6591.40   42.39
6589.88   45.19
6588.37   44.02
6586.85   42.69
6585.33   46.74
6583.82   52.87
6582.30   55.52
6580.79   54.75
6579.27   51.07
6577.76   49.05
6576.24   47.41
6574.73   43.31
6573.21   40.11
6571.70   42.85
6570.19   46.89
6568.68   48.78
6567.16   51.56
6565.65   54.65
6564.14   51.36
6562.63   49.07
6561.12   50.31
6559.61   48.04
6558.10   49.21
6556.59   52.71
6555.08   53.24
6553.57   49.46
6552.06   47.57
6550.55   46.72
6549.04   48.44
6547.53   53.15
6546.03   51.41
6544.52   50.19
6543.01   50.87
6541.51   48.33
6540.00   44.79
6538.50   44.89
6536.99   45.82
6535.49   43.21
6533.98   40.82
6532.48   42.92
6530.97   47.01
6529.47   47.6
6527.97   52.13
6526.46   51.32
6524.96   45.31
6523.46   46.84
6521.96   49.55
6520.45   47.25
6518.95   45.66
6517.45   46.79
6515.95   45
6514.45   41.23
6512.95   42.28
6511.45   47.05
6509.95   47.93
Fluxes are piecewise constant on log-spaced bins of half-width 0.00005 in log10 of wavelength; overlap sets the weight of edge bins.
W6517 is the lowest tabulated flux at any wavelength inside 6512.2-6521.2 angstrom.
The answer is 41.23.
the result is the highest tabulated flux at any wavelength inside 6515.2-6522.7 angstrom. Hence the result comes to 49.55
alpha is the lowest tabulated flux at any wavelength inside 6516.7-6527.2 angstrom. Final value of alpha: 45.31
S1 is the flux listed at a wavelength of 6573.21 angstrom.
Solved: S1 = 40.11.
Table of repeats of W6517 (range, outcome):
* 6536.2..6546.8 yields 44.79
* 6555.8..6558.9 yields 49.21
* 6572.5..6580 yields 40.11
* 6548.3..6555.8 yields 46.72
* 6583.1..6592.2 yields 42.39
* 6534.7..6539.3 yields 43.21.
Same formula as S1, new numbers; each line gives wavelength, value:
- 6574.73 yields 43.31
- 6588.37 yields 44.02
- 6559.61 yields 48.04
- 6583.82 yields 52.87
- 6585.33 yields 46.74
